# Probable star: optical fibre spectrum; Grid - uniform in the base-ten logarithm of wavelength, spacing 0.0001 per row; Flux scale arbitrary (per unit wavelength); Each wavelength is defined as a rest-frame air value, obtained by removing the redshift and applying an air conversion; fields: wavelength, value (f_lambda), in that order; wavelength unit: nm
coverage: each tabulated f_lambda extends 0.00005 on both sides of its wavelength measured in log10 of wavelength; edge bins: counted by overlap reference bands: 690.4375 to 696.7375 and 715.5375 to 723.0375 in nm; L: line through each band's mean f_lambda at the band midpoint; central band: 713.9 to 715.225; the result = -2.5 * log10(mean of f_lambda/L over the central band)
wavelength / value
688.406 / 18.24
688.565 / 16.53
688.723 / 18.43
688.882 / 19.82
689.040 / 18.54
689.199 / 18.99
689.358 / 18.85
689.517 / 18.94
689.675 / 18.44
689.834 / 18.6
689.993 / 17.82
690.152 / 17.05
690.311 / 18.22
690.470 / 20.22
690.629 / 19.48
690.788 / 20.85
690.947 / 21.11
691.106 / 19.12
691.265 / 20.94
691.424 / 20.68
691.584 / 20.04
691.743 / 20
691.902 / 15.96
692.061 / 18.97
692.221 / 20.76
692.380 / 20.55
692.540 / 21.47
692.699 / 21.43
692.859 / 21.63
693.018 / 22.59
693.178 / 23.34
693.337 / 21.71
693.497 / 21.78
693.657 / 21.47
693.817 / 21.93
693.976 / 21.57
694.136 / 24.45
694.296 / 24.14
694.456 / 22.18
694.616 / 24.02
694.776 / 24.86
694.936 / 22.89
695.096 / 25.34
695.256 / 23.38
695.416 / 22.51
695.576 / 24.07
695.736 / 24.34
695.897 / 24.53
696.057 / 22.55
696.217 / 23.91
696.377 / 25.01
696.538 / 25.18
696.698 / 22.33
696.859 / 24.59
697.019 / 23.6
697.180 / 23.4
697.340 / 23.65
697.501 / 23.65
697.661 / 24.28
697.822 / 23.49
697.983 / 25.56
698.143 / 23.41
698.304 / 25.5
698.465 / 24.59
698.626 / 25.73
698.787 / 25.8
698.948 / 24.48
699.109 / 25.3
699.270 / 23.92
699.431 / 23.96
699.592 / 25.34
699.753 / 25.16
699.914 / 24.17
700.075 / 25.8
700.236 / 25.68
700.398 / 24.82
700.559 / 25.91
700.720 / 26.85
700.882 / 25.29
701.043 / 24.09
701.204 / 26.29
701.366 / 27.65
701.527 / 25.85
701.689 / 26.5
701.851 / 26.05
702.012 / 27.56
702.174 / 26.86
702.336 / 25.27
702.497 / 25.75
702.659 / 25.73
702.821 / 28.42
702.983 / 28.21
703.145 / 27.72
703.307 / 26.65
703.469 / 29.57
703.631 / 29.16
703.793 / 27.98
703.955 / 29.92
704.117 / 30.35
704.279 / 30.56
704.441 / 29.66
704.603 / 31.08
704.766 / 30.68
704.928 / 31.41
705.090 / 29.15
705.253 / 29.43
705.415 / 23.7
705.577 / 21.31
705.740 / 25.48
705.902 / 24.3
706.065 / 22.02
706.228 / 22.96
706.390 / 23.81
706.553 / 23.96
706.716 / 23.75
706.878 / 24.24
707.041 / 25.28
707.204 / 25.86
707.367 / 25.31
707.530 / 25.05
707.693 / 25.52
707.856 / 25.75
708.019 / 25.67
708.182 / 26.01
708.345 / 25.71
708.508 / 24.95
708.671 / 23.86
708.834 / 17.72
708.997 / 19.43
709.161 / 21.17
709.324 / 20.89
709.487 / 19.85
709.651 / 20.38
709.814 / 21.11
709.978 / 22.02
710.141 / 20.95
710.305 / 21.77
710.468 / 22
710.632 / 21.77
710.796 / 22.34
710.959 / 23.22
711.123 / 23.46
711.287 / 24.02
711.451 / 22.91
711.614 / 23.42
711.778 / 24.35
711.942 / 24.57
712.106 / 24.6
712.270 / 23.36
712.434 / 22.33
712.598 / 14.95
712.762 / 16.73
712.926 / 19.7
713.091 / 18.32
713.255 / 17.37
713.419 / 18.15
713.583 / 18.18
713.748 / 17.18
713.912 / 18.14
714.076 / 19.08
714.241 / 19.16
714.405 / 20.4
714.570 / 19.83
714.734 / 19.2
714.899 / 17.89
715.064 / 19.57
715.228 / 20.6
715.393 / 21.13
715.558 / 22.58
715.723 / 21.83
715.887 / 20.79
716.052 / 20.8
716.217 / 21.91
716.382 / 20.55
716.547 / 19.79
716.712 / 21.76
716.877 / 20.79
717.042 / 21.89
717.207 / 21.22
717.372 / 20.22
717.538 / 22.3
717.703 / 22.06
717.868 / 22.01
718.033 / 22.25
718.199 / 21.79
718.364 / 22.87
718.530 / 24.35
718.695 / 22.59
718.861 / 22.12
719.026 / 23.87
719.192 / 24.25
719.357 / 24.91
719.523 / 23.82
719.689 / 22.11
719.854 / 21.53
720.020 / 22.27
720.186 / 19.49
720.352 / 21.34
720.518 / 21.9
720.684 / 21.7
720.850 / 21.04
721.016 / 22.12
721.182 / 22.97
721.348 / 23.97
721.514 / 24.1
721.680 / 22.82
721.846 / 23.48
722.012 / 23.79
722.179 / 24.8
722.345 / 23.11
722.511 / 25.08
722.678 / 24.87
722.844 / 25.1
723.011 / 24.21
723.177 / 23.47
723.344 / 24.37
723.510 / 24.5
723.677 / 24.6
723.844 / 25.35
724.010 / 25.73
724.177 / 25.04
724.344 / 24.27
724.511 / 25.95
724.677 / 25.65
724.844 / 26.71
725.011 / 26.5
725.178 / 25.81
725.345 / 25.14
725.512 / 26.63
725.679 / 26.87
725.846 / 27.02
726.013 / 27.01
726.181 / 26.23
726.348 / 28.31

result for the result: 0.16 mag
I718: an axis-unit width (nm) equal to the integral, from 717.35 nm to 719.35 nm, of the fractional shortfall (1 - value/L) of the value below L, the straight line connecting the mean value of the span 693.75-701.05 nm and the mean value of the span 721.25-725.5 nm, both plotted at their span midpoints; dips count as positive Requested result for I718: 0.16 nm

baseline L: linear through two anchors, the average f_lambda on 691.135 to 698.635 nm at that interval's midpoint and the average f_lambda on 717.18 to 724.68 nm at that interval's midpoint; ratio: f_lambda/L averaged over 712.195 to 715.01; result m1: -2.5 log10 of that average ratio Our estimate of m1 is 0.225 mag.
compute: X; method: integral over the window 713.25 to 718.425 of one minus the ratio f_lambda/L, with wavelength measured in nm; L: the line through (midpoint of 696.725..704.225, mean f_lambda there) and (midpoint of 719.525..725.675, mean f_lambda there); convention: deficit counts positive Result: 0.86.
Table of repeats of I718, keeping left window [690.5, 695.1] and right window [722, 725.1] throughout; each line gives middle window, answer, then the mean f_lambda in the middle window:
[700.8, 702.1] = -0.21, 26.2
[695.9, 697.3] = -0.12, 23.9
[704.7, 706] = -0.22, 26.8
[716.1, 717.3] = 0.15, 21.1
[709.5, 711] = 0.12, 21.6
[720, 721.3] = 0.16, 21.6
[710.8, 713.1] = 0.16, 22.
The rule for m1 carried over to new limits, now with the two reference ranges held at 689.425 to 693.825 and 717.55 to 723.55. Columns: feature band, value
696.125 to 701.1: -0.18 mag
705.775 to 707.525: -0.12 mag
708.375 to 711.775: 0.00 mag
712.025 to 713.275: 0.13 mag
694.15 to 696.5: -0.16 mag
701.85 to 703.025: -0.25 mag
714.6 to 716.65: 0.10 mag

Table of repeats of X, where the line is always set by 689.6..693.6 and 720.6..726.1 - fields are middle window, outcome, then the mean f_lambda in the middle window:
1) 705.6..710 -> -0.190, 23.4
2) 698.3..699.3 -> -0.185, 25.1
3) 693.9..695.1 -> -0.178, 23.6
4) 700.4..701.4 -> -0.205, 25.9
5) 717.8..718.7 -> 0.048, 22.7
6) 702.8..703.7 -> -0.268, 28.3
